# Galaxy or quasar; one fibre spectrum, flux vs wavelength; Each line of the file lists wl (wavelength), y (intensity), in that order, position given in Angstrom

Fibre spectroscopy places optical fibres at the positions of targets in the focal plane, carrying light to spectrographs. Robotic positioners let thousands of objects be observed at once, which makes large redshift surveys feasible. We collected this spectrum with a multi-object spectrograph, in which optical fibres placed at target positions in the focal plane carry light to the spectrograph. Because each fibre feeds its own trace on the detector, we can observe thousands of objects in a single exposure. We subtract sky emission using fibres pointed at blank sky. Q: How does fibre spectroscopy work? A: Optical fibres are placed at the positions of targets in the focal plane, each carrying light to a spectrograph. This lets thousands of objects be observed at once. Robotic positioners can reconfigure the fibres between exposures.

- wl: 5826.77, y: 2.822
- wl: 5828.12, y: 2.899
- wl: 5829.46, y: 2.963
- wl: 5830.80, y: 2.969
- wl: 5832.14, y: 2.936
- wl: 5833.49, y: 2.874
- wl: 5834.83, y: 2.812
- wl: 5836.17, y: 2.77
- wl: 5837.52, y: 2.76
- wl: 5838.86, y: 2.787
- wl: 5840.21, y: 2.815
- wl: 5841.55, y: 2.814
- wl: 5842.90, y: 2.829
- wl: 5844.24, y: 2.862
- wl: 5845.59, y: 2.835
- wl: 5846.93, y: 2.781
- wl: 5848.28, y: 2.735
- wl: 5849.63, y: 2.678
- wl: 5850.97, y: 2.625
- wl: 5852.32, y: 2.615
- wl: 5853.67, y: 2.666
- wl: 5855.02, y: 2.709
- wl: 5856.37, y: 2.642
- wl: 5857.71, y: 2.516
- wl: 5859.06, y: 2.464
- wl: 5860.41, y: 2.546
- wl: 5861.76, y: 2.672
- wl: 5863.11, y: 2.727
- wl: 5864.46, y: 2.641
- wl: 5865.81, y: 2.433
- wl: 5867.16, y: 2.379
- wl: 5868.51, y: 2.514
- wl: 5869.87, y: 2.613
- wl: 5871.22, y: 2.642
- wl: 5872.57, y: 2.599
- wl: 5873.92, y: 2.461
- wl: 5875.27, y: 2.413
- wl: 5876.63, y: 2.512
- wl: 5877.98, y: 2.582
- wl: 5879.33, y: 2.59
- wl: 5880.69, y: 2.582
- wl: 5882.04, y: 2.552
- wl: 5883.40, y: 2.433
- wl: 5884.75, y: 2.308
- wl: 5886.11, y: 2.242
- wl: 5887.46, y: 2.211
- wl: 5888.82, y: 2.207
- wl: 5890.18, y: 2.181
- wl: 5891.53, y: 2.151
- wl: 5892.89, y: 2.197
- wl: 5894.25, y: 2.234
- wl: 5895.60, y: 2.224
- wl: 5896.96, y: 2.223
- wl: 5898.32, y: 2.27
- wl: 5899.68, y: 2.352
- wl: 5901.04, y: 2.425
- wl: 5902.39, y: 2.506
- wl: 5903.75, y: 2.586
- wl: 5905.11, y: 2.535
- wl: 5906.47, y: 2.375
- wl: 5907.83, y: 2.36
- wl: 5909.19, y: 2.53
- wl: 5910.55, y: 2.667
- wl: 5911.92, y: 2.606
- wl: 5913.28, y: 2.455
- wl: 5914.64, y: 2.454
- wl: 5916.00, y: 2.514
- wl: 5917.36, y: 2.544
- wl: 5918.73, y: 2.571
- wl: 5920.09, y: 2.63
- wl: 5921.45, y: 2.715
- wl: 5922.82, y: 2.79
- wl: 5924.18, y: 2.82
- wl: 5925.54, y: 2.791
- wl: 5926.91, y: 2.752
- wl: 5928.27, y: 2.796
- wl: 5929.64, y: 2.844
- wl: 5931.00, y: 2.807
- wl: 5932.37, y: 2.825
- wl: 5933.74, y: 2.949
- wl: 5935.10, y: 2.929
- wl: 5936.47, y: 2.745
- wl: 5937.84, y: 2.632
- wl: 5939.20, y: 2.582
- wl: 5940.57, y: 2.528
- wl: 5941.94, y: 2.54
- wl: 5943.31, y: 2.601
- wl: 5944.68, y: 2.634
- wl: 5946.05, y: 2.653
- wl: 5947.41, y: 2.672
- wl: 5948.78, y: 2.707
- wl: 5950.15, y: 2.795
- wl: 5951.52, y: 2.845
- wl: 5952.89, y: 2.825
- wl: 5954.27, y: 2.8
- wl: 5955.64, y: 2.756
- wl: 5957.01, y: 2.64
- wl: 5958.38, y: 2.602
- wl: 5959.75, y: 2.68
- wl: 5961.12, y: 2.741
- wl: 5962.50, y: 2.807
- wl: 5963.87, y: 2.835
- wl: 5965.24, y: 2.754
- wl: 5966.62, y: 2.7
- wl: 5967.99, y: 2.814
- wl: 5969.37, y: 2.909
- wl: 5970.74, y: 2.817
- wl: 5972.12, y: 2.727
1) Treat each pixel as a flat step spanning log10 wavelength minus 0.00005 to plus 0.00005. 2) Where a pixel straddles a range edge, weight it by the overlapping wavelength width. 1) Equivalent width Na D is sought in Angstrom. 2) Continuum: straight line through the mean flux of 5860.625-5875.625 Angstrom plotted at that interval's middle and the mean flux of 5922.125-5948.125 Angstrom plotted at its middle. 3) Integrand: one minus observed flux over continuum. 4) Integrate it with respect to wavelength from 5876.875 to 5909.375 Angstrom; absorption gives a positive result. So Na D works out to 3.1 Angstrom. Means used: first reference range 2.56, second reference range 2.73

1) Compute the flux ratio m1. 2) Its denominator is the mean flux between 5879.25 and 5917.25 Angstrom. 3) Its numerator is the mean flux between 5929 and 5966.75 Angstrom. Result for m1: 1.1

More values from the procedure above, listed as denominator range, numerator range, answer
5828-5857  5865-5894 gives 0.87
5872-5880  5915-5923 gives 1.03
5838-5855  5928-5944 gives 0.99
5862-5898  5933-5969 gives 1.13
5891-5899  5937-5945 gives 1.17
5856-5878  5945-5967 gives 1.07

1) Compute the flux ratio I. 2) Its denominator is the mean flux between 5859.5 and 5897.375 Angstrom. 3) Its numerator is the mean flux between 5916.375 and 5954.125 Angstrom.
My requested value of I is 1.12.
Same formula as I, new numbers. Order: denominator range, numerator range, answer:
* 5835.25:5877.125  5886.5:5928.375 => 0.93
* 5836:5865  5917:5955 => 1.01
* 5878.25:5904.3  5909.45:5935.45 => 1.15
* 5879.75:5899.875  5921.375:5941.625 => 1.21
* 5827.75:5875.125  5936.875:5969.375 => 1.00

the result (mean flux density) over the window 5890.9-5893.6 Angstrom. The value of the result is 2.17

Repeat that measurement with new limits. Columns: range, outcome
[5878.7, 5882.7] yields 2.57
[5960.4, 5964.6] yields 2.79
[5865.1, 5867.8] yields 2.41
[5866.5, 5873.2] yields 2.55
